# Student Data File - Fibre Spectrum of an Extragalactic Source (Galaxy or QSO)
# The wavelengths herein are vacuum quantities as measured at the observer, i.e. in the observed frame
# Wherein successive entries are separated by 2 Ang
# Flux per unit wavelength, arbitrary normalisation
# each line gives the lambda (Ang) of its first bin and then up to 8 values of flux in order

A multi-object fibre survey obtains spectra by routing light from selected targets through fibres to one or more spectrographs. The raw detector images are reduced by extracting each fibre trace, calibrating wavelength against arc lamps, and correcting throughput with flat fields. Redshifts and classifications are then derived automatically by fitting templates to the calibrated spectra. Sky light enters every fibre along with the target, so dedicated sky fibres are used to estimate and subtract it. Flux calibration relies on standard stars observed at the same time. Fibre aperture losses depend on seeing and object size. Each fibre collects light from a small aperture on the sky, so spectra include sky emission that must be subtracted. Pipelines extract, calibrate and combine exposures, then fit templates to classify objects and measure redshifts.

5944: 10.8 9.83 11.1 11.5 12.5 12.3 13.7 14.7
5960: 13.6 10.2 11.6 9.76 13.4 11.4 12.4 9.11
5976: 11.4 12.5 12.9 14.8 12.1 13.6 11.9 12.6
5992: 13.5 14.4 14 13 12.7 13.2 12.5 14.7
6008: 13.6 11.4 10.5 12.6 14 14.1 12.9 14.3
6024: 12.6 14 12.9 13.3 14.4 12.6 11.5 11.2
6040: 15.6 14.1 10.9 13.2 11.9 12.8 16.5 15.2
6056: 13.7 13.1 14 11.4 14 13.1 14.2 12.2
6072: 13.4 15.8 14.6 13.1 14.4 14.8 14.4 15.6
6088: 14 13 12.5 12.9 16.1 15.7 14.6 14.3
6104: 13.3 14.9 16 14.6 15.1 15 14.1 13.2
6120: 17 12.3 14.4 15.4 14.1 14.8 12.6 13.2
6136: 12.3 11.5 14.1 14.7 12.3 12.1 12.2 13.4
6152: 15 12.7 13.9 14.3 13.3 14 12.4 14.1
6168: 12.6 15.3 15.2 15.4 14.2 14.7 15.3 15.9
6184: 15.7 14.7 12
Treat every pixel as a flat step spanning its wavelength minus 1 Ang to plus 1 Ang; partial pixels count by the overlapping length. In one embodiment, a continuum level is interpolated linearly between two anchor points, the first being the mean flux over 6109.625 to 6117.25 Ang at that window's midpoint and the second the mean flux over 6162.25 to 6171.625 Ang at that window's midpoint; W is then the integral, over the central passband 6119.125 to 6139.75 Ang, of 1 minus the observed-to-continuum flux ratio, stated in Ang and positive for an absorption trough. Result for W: 0.9 Ang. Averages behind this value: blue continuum 14.7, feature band 13.8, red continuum 13.7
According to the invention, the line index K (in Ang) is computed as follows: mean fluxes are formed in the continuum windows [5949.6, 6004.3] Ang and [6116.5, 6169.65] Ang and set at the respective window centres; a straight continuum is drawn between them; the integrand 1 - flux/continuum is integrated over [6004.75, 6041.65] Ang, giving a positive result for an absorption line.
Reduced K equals -0.9 Ang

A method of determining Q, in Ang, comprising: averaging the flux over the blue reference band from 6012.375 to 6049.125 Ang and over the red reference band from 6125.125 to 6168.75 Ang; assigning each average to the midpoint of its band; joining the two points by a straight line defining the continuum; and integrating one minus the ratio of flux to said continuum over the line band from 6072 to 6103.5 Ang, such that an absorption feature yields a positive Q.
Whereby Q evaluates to -2.62 Ang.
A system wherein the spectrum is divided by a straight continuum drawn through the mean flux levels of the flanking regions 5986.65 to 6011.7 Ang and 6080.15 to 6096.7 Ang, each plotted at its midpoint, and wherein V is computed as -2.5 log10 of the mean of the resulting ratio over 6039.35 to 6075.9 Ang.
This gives 0.011 mag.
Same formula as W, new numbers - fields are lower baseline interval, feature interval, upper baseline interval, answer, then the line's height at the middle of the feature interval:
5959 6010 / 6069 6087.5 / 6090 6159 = -1.0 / 13.5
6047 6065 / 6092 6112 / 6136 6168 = -1.7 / 13.5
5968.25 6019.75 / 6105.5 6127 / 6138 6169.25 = -2.4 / 13.2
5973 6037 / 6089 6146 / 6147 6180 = -1.6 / 13.7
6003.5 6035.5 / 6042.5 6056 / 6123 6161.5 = -0.2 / 13.2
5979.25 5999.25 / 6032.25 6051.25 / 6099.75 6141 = 1.2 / 13.6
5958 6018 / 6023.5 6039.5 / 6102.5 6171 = 0.1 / 13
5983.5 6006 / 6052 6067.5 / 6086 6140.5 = 0.0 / 13.7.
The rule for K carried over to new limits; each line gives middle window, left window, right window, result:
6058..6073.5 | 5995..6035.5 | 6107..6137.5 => 0.44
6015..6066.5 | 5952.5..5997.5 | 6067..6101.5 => 0.66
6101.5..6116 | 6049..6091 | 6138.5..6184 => -0.77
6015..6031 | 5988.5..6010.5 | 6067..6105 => -0.02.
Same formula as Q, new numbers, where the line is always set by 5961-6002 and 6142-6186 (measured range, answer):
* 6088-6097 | -0.2 Ang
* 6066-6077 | -0.6 Ang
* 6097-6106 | -0.7 Ang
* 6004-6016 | 0.0 Ang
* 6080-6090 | -0.9 Ang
